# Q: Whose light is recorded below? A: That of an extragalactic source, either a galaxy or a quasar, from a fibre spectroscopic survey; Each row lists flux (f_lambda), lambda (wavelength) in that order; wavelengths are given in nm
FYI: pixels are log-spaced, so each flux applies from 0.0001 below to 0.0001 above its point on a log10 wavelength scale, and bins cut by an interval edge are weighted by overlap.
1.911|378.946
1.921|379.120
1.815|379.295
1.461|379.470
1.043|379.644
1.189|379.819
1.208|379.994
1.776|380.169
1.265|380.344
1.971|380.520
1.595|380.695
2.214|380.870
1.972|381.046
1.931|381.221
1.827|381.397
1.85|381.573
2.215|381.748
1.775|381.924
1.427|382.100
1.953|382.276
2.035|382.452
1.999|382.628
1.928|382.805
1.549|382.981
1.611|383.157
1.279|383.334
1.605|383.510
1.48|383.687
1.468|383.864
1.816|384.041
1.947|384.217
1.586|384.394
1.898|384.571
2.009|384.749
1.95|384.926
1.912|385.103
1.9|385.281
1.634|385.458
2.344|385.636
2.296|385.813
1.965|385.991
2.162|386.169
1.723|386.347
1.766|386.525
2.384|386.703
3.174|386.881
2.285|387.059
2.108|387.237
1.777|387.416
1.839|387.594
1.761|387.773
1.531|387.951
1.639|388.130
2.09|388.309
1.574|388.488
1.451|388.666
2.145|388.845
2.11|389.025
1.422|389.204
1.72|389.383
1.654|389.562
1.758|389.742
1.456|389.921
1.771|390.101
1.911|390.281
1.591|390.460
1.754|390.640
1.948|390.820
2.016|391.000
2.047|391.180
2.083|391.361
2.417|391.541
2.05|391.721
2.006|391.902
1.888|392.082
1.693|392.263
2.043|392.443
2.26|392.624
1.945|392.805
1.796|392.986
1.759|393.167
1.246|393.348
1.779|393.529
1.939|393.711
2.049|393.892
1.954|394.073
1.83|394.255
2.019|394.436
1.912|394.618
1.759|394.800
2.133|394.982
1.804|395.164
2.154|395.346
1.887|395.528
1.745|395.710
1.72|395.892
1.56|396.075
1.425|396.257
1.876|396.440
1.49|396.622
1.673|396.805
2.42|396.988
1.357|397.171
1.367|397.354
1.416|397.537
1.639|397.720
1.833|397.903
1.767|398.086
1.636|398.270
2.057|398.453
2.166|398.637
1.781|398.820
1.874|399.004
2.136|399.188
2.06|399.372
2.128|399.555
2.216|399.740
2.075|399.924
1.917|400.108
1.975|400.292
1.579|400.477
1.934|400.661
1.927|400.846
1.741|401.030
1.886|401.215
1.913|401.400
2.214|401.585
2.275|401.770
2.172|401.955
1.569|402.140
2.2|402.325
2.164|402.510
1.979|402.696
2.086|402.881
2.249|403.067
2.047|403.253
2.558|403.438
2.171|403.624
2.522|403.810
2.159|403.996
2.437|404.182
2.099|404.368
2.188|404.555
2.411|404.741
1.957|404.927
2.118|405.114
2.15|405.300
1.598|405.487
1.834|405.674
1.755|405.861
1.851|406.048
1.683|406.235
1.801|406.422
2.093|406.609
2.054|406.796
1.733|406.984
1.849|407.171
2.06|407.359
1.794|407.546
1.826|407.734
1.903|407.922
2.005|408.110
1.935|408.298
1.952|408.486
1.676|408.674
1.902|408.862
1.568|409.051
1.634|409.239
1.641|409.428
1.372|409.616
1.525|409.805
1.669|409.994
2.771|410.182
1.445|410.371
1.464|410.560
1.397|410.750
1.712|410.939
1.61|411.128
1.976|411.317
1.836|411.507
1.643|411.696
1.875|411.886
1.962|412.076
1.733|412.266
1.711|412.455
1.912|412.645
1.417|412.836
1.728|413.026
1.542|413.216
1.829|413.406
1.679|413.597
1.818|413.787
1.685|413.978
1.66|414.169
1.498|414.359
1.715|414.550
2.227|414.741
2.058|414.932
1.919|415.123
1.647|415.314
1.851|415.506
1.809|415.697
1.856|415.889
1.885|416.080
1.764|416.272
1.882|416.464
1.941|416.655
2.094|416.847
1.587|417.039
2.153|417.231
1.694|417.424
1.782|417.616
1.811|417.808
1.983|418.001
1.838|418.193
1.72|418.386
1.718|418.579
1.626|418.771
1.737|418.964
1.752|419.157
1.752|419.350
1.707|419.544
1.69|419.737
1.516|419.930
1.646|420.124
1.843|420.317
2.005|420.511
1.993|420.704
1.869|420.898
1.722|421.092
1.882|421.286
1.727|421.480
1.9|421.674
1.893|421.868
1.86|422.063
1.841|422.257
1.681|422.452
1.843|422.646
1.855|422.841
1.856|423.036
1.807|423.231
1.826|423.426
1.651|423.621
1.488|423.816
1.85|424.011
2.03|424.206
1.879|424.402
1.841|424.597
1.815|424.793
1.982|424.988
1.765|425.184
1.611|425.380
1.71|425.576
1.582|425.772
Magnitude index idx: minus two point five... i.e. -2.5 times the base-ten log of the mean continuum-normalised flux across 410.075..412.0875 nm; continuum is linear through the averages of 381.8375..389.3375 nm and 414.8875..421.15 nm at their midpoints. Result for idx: 0.025 mag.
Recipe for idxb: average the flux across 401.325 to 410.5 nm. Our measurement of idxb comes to 1.97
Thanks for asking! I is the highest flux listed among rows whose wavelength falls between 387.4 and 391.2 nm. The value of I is 2.145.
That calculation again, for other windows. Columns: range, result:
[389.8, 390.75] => 1.911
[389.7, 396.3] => 2.417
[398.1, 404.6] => 2.558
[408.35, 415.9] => 2.771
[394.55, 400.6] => 2.42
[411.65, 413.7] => 1.962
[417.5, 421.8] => 2.005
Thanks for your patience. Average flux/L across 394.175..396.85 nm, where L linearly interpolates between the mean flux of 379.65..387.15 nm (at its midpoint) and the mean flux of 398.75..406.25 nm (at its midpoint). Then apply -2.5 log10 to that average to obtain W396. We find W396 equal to 0.10 mag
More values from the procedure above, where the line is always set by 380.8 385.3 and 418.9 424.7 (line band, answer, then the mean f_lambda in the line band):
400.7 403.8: -0.16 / 2.08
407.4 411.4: 0.03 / 1.75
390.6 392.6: -0.12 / 2.01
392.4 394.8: -0.04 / 1.88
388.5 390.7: 0.05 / 1.72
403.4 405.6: -0.21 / 2.18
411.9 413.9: 0.04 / 1.74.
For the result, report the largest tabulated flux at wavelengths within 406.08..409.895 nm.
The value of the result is 2.093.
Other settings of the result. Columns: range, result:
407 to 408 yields 2.06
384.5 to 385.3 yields 2.009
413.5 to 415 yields 2.227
